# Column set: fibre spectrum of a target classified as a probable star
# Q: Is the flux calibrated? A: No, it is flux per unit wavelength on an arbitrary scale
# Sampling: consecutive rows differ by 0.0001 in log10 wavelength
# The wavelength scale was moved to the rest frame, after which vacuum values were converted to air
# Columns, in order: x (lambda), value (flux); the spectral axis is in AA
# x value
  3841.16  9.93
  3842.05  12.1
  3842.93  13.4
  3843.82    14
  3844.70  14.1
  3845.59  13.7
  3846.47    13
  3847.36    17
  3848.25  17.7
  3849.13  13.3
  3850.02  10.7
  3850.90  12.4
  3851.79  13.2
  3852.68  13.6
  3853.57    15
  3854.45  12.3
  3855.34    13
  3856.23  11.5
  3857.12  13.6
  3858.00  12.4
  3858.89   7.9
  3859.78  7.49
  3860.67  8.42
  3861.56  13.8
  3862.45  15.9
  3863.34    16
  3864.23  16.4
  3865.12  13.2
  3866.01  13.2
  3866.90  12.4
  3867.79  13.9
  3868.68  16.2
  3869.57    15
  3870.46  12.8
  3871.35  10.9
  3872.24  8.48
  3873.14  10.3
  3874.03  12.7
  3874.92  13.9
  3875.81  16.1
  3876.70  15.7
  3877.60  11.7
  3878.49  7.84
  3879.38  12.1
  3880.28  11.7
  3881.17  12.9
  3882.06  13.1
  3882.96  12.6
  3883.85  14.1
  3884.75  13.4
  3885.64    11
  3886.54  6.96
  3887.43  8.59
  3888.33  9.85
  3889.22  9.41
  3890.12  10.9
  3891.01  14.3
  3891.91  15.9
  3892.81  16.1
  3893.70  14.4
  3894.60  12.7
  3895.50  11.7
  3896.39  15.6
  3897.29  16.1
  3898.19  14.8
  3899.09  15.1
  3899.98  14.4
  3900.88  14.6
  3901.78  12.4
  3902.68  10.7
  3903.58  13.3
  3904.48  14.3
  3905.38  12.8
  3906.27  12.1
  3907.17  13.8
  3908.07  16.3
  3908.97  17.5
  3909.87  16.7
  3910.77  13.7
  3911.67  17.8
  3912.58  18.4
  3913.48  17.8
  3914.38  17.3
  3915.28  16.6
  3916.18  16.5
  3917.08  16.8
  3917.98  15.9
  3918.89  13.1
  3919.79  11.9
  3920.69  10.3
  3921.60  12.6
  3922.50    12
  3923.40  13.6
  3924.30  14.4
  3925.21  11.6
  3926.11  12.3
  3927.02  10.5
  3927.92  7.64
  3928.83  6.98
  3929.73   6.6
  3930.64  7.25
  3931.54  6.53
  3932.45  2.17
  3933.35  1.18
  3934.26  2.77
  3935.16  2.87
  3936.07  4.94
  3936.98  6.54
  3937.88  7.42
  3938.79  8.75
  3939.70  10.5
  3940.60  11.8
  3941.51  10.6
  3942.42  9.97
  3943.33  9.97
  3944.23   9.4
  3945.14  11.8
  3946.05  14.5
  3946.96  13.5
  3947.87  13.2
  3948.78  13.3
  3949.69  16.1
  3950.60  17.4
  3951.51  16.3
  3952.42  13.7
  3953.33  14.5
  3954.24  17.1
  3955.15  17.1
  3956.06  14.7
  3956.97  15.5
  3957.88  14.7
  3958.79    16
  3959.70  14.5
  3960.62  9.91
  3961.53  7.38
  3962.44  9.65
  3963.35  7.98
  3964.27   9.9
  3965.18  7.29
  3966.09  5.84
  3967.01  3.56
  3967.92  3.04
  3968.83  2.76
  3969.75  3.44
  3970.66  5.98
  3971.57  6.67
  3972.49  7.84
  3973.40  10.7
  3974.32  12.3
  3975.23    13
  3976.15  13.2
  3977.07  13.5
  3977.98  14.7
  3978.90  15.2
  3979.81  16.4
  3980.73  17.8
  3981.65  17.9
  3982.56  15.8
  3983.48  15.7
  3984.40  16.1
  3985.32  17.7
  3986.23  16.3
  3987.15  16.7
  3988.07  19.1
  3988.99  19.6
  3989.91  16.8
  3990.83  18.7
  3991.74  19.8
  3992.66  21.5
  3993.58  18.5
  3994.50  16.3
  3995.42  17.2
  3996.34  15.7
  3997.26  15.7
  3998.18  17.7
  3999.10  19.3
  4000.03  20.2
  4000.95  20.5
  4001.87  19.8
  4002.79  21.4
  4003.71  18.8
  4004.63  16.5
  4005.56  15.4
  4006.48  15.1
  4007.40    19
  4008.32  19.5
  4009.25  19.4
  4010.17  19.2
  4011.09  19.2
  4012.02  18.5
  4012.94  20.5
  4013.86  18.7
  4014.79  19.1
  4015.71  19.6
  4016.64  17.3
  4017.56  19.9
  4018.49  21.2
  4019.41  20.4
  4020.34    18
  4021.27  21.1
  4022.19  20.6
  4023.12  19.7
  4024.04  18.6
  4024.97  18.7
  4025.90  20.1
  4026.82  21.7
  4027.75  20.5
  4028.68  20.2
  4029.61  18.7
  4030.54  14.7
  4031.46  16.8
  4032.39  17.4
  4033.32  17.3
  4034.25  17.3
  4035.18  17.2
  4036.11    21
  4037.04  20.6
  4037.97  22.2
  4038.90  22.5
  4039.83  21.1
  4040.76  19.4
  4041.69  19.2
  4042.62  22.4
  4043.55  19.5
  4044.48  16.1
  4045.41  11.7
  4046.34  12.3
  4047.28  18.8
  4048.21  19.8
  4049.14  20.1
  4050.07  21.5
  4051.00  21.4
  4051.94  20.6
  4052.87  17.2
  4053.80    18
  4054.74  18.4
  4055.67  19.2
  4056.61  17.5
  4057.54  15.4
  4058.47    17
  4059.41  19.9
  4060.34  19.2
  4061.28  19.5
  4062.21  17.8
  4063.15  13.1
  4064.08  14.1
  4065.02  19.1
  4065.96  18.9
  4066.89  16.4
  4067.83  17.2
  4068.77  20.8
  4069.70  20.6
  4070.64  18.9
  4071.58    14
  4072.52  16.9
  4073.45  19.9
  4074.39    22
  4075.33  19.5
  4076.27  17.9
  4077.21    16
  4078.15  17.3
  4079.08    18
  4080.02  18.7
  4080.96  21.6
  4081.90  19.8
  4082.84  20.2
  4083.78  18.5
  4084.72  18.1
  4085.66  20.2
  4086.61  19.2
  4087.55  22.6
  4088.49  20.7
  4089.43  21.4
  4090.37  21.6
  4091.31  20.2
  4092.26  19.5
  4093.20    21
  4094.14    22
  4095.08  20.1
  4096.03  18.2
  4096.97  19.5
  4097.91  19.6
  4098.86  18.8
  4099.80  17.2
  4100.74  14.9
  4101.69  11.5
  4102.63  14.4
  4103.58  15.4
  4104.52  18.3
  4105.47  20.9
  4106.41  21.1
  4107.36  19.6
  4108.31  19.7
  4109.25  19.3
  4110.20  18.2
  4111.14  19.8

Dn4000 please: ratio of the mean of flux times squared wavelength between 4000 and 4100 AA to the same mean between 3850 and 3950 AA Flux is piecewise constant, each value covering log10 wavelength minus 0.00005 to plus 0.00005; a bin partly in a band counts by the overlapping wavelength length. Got 1.7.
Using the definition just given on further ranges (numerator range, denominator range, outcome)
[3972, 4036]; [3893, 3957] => 1.49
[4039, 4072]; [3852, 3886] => 1.58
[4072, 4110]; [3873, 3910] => 1.60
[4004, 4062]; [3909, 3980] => 1.75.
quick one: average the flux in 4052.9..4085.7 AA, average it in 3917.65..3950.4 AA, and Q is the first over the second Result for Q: 1.8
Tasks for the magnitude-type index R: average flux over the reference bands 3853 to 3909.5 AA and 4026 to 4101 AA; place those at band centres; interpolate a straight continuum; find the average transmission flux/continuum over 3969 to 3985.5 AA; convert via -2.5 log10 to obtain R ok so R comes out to 0.25 mag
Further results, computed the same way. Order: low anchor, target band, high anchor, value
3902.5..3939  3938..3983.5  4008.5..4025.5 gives 0.24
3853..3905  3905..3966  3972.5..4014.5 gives 0.24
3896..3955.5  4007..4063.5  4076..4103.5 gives -0.14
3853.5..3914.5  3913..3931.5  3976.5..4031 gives 0.19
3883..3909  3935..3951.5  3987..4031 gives 0.38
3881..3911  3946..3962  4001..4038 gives 0.11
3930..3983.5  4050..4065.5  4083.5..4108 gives -0.08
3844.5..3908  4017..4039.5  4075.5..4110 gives -0.13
